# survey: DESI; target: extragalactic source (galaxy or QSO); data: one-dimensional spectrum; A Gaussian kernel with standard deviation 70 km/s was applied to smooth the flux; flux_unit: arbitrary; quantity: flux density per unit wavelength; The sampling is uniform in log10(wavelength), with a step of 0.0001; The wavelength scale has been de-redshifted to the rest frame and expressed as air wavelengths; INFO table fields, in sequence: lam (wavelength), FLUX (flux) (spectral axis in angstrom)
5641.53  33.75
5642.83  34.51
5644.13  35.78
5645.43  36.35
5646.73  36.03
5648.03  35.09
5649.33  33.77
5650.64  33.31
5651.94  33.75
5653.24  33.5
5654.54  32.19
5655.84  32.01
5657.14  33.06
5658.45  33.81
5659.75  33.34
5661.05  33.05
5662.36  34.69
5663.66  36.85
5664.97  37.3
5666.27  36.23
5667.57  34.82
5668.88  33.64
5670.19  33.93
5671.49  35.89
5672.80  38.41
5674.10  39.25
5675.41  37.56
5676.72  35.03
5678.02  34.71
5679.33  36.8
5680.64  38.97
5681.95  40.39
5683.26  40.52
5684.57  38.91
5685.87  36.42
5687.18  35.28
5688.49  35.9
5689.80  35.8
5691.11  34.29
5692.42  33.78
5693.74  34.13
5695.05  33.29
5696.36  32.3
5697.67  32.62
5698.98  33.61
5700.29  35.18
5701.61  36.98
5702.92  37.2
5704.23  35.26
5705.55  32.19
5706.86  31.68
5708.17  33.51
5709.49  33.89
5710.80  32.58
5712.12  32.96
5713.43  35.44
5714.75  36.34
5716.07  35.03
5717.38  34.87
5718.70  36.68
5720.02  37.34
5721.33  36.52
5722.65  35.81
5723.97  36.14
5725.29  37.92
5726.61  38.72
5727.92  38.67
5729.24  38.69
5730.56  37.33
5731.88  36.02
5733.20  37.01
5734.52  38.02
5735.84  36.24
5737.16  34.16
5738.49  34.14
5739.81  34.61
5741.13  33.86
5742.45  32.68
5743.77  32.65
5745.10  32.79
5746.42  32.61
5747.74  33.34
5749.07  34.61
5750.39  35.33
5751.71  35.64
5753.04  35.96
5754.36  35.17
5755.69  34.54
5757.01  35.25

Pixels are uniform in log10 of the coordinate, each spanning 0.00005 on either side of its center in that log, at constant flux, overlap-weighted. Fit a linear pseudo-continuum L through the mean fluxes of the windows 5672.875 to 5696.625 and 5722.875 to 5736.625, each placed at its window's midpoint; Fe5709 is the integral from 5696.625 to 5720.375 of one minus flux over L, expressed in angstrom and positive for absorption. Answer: 1.5 angstrom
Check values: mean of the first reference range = 36.4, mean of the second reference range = 37.4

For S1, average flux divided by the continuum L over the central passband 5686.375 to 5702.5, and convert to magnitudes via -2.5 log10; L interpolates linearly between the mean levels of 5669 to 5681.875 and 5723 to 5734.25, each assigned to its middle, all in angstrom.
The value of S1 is 0.078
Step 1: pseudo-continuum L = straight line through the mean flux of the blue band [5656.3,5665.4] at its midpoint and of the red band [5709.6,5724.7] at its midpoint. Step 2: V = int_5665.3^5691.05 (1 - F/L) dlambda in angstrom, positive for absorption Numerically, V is -1.5 angstrom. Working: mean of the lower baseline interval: 34.4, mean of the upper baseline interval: 35.4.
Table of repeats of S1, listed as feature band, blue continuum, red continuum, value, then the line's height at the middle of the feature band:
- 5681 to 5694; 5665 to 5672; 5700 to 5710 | -0.06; 34.8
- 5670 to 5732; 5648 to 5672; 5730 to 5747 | -0.04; 34.5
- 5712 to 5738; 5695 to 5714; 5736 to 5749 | -0.09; 33.7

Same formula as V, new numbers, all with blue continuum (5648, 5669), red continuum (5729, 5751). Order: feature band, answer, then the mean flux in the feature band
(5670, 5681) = -0.8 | 36.8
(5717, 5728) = -0.7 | 36.9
